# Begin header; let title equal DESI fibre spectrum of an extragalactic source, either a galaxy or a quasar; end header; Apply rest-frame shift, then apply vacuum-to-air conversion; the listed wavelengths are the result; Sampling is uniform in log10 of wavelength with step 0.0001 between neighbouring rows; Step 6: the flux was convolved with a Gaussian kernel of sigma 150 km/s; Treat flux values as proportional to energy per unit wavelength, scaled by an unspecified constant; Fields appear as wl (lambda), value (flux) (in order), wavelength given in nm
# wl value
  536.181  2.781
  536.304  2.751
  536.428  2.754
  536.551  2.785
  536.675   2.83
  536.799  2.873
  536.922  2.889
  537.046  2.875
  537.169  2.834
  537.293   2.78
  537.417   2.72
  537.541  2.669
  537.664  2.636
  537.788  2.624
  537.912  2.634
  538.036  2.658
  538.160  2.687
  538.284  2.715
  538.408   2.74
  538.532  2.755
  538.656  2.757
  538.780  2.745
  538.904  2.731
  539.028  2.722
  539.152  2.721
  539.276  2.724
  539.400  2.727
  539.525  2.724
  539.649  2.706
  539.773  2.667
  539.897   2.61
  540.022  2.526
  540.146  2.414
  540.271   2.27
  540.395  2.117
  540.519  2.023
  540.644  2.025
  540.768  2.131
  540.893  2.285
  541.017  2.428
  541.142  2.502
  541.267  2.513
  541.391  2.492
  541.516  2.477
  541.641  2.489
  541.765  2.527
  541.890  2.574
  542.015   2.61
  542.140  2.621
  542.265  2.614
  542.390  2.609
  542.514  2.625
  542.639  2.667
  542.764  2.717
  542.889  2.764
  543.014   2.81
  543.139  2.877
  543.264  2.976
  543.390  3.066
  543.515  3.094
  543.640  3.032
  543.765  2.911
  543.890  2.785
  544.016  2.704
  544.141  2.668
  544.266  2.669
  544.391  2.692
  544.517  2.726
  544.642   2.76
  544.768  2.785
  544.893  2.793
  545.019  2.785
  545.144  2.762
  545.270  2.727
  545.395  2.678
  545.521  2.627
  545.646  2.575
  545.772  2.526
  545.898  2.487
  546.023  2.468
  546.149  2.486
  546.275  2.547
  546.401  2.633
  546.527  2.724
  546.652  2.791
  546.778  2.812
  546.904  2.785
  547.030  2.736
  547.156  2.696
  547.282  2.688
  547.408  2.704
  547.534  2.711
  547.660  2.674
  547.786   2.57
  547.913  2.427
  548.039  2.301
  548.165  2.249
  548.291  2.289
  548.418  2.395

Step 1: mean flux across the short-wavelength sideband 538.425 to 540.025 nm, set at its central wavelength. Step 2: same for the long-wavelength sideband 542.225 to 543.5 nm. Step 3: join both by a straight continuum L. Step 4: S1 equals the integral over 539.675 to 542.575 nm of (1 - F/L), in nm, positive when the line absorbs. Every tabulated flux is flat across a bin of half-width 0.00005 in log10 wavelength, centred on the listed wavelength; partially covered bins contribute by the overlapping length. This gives 0.32 nm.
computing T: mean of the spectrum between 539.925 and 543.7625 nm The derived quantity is 2.57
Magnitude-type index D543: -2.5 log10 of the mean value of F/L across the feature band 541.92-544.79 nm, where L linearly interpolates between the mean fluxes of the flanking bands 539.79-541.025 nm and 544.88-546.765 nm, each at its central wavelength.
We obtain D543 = -0.12 mag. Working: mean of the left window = 2.29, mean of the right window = 2.64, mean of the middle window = 2.77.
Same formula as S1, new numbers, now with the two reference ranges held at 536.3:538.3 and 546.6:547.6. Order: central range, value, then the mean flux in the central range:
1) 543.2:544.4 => -0.055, 2.87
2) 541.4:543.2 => 0.070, 2.64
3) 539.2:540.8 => 0.176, 2.44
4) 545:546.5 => 0.074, 2.61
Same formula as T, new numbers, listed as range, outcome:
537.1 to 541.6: 2.57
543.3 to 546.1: 2.74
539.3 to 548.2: 2.62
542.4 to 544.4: 2.82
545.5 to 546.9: 2.61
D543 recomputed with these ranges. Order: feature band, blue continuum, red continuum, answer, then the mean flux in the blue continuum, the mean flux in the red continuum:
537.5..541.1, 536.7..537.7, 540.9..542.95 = 0.06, 2.79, 2.57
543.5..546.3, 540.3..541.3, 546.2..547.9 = -0.07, 2.25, 2.69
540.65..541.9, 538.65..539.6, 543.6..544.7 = 0.14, 2.73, 2.77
